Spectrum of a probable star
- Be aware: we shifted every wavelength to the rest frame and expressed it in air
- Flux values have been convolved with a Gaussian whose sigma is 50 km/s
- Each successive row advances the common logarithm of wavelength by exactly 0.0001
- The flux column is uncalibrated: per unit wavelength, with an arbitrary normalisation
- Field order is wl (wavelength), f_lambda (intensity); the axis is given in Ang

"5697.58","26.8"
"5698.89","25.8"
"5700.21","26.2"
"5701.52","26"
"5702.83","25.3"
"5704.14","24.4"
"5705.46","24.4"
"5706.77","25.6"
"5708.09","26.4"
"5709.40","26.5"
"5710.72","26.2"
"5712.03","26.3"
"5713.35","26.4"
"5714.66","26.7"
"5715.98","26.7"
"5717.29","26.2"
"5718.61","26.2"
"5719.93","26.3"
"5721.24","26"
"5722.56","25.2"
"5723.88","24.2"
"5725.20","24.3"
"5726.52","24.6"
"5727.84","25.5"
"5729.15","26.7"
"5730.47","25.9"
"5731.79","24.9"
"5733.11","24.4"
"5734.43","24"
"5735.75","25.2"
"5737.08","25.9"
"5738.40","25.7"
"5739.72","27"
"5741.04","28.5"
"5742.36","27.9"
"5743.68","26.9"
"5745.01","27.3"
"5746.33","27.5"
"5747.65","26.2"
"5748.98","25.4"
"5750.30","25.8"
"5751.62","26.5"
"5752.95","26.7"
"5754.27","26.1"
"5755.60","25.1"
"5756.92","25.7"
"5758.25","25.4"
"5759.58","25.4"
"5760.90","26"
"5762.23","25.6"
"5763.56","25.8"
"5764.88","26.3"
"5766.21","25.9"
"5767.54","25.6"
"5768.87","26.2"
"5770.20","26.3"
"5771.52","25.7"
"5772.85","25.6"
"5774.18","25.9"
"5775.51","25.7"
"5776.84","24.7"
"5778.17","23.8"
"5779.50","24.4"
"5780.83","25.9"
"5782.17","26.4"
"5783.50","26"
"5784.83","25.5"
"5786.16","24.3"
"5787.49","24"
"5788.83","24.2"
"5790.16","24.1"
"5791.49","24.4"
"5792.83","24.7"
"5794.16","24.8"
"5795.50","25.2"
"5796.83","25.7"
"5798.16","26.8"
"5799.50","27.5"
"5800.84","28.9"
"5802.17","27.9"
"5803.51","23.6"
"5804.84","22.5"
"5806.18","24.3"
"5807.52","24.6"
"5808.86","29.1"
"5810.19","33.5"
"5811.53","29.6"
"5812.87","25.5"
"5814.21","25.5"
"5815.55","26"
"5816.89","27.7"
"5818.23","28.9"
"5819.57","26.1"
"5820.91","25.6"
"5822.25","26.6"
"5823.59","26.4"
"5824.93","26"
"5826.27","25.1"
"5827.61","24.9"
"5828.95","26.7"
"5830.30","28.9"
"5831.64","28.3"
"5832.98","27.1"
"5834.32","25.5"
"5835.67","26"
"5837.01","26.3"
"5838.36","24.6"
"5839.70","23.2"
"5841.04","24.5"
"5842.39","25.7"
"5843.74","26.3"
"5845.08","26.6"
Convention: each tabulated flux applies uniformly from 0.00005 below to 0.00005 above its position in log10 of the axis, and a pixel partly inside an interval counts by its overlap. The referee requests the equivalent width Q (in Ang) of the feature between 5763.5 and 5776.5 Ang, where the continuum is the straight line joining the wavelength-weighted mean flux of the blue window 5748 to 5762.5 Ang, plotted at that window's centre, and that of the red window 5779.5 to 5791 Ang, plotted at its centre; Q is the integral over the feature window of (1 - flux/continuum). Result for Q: -0.2 Ang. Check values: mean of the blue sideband 25.8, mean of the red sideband 25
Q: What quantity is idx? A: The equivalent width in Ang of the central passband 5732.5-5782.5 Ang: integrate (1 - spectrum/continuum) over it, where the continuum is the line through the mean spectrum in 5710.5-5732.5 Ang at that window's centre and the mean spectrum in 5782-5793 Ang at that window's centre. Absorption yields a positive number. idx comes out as -1.32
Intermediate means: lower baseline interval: 25.8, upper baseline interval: 24.8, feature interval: 25.9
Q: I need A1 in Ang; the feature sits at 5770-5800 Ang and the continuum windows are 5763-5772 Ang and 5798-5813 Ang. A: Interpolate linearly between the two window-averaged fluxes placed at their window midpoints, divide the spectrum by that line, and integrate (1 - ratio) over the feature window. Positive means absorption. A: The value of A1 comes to 1.4 Ang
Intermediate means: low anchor 26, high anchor 27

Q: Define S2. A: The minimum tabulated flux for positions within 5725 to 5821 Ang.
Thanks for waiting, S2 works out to 22.5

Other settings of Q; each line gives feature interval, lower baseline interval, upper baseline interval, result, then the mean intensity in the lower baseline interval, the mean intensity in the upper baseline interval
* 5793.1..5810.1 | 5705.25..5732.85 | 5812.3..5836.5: 0.1 Ang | 25.8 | 26.5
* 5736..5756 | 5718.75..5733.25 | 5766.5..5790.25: -1.0 Ang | 25.3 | 25.3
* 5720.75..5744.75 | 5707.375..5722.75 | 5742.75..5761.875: 0.4 Ang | 26.3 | 26.2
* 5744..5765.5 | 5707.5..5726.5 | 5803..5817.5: 0.1 Ang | 25.9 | 26.6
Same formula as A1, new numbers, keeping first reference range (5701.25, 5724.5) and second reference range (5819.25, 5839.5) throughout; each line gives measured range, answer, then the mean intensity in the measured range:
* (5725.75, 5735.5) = 0.3 Ang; 25.2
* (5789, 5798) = 0.4 Ang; 24.9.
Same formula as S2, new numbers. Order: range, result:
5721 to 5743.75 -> 24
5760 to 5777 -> 24.7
